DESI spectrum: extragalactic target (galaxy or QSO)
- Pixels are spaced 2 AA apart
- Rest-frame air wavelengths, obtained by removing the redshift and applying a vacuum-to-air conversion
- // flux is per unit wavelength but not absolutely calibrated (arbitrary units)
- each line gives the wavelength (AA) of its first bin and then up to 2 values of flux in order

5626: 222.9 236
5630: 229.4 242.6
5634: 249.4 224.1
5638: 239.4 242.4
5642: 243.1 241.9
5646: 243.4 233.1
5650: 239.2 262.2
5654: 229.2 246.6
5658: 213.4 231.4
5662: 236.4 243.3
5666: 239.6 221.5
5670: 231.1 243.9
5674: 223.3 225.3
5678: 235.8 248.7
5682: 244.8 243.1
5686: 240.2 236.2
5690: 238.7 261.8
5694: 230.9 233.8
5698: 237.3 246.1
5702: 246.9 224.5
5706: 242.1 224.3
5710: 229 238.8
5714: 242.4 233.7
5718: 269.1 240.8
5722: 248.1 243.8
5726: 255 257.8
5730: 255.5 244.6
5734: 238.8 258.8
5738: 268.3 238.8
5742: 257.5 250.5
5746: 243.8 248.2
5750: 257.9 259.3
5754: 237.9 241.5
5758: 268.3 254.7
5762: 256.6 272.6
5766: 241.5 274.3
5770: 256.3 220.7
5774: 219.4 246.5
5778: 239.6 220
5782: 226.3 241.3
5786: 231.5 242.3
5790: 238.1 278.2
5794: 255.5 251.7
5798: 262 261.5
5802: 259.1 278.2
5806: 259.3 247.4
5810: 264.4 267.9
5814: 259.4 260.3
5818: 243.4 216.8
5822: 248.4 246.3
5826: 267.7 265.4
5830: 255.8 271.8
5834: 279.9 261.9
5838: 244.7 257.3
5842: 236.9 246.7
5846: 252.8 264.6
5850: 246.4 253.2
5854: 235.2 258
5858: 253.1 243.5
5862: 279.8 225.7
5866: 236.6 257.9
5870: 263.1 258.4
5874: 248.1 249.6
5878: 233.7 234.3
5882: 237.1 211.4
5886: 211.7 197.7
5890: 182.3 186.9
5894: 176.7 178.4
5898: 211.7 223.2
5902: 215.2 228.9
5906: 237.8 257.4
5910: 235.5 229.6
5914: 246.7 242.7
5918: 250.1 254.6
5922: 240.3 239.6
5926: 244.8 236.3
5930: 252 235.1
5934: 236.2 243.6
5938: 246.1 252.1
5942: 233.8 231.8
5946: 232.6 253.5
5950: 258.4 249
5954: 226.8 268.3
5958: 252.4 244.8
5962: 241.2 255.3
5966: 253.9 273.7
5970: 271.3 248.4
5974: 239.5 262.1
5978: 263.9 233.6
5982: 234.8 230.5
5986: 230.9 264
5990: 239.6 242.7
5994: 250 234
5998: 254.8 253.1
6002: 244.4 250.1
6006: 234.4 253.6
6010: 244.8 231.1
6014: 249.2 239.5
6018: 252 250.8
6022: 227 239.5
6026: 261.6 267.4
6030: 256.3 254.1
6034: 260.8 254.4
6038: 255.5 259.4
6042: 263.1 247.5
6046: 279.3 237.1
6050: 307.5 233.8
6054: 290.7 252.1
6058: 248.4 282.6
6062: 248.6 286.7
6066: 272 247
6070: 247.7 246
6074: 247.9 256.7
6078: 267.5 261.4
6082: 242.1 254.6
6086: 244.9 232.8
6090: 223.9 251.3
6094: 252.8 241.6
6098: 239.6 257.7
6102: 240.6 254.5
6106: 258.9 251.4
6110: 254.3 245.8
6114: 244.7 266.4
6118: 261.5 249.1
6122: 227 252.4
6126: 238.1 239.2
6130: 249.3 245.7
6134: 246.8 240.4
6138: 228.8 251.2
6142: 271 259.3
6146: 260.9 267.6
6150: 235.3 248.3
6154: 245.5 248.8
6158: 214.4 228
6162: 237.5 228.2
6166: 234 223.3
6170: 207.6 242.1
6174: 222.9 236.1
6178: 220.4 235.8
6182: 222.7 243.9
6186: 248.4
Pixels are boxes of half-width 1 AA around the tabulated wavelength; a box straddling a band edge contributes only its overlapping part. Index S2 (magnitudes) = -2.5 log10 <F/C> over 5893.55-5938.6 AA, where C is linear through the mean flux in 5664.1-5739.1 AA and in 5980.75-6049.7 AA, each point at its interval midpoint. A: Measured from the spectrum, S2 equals 0.059 mag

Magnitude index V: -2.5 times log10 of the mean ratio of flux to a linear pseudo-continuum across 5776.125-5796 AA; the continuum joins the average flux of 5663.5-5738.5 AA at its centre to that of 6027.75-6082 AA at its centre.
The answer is 0.017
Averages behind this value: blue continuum 242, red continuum 260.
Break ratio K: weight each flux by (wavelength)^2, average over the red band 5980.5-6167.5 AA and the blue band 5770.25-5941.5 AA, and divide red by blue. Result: 1.1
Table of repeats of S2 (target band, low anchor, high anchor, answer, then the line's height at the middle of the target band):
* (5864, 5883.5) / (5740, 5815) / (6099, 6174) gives 0.02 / 249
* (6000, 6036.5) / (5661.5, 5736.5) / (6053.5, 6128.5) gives 0.01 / 250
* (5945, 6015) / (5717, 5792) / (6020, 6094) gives 0.03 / 254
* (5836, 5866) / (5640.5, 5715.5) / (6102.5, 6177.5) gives -0.04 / 240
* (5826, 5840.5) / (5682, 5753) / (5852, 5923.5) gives -0.11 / 237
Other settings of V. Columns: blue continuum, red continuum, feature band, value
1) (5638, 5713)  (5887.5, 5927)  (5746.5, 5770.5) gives -0.10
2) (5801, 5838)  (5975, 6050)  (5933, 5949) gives 0.05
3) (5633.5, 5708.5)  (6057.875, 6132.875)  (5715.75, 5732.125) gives -0.05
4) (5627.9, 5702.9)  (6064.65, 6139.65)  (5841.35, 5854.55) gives -0.03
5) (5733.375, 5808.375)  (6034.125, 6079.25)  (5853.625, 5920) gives 0.10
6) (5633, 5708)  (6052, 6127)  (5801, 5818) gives -0.08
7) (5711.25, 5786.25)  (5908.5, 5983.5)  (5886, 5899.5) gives 0.27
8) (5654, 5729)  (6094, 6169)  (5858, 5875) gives -0.04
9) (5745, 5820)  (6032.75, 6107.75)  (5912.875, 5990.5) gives 0.03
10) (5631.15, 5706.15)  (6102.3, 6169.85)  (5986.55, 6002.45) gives -0.02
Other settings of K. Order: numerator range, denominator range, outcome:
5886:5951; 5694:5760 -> 1.00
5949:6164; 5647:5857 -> 1.12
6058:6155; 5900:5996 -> 1.08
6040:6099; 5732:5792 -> 1.15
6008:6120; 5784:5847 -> 1.08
